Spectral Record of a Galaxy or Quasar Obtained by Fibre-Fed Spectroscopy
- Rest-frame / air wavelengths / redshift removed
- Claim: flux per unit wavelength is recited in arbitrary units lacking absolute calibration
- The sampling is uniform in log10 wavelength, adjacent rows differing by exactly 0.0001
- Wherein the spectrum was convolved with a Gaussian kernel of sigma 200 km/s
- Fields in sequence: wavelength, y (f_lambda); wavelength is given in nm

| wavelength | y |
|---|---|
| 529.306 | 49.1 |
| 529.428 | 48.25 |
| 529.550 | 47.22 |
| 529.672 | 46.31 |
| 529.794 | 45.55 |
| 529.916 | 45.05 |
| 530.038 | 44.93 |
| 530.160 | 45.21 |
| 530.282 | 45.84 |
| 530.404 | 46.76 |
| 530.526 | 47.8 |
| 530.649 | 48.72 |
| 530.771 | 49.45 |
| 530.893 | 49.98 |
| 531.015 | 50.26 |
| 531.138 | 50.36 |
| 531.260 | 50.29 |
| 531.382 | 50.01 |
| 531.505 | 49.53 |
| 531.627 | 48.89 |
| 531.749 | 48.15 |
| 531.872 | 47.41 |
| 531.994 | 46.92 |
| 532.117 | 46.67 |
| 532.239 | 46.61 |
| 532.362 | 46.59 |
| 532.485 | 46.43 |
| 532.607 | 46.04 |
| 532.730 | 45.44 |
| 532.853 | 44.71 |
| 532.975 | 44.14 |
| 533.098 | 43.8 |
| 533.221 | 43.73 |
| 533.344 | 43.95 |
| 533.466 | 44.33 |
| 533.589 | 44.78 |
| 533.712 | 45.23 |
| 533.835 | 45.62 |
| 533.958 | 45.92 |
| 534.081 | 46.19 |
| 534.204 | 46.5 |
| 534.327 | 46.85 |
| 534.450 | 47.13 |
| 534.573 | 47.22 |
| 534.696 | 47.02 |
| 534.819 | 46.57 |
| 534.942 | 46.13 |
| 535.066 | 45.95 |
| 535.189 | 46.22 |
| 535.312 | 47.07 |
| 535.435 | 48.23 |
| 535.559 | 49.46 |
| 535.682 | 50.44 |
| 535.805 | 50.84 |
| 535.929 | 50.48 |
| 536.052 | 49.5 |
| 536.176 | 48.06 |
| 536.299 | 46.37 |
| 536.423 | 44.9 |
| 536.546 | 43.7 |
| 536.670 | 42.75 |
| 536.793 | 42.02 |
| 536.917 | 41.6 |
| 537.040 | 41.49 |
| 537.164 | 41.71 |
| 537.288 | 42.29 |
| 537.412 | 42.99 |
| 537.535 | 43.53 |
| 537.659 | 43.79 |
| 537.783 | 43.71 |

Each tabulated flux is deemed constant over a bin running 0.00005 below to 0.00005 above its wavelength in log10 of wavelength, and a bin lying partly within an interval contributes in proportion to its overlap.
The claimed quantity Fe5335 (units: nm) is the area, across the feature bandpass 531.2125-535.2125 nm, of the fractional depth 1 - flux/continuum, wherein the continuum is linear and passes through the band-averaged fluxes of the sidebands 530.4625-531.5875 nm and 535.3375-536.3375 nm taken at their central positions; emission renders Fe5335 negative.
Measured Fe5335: 0.243 nm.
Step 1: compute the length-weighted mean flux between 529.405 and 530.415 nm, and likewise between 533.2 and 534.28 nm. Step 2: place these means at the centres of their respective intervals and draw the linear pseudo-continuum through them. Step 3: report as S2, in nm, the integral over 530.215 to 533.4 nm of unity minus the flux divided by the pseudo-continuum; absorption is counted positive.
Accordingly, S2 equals -0.11 nm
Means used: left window 46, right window 45.2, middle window 47.2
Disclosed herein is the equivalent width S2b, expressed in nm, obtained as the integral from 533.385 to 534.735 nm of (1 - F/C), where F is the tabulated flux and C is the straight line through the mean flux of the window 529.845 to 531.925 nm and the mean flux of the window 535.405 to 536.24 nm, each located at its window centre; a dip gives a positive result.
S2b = 0.084 nm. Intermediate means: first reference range 48.1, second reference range 49.6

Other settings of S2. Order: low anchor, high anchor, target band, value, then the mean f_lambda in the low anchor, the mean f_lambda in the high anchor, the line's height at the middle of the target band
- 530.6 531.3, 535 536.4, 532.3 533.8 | 0.13 nm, 49.9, 48.3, 49.2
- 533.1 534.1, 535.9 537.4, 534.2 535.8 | -0.10 nm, 44.8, 44.4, 44.6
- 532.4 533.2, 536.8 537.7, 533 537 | -0.22 nm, 45.1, 42.4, 43.8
